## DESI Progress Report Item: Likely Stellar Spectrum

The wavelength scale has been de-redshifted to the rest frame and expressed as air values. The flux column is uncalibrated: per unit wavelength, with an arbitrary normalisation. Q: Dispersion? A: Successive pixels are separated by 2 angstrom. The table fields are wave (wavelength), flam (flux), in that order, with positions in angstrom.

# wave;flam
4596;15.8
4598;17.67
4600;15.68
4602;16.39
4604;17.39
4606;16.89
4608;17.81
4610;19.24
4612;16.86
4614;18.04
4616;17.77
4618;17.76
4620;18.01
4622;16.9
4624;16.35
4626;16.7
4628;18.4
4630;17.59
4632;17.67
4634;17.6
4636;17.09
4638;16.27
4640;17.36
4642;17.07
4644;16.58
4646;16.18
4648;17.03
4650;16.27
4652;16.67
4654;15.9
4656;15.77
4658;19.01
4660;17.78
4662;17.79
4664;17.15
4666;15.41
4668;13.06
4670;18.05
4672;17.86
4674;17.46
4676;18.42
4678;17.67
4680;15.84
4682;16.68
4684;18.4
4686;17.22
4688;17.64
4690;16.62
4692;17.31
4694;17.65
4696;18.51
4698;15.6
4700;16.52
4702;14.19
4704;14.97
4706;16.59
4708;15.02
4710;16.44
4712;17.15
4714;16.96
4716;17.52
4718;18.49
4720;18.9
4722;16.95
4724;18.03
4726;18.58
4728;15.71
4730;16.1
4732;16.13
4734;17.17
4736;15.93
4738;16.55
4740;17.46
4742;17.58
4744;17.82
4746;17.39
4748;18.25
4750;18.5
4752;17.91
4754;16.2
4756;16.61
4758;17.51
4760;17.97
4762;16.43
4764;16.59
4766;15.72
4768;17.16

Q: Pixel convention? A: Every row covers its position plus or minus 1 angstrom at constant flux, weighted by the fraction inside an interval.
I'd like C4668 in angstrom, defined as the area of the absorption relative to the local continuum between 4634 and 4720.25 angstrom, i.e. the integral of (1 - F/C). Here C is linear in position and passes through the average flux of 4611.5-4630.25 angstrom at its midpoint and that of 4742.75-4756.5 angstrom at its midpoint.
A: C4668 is 3.1 angstrom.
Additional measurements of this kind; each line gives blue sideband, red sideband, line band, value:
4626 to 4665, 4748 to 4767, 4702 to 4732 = 0.5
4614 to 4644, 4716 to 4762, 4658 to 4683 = 0.5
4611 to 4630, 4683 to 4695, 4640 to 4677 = 1.2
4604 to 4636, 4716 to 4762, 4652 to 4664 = 0.2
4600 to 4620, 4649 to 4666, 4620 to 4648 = 0.2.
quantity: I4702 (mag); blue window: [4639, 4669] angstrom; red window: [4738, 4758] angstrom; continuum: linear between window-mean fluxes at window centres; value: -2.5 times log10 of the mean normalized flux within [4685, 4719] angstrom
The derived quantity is 0.02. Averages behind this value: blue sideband 16.6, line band 16.7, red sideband 17.5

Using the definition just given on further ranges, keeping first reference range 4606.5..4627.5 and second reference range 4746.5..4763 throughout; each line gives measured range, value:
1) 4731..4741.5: 0.047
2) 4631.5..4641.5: 0.023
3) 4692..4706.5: 0.072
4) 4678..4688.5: 0.019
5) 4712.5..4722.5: -0.020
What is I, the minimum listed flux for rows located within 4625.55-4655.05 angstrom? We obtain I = 15.9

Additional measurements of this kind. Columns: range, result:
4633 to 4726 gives 13.06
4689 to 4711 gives 14.19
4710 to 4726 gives 16.44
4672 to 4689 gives 15.84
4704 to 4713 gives 14.97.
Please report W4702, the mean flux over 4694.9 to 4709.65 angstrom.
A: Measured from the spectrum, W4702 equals 15.9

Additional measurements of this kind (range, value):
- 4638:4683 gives 16.9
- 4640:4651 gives 16.7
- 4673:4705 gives 16.9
